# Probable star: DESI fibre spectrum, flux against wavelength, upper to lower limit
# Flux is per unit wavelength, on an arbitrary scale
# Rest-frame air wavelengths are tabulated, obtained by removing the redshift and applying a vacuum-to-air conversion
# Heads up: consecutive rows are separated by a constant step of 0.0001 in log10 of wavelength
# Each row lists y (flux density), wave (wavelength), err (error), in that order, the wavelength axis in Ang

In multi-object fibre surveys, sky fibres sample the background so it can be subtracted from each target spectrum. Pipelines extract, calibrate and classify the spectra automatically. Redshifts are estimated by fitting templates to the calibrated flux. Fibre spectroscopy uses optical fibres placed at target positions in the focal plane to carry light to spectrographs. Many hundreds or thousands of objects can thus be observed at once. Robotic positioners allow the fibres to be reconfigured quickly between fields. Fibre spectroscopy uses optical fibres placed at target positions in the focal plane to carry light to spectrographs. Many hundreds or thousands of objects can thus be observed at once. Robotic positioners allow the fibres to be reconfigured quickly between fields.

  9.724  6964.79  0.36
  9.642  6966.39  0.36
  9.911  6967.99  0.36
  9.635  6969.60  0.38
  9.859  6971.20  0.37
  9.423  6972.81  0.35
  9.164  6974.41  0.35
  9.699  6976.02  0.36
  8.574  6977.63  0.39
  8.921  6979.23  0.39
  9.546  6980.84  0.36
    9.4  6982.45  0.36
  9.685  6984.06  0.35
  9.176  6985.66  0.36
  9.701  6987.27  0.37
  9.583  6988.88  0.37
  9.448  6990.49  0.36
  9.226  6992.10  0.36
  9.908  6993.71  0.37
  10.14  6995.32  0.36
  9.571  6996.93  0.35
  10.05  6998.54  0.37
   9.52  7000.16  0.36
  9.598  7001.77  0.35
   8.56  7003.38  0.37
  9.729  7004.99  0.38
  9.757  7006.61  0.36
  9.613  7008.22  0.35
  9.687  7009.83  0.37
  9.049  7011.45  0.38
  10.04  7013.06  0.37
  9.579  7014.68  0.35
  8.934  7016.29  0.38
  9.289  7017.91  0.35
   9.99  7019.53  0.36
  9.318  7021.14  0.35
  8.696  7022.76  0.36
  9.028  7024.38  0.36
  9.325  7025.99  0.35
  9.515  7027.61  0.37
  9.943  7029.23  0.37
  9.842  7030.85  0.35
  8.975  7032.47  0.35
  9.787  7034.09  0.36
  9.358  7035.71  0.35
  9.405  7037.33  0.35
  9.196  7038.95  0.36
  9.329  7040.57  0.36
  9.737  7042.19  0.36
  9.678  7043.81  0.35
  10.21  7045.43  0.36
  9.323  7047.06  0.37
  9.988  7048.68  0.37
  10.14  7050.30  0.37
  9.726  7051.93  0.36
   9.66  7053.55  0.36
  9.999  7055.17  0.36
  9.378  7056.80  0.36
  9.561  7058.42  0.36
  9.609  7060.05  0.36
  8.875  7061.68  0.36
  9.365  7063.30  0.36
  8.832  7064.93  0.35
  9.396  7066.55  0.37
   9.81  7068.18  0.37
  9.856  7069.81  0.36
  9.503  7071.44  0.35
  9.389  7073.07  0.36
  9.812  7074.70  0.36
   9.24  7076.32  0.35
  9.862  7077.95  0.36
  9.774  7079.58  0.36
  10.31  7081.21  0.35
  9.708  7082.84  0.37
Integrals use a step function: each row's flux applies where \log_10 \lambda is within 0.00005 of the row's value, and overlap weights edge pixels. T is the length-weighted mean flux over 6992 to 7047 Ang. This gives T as 9.52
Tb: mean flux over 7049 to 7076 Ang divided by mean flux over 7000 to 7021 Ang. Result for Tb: 1.01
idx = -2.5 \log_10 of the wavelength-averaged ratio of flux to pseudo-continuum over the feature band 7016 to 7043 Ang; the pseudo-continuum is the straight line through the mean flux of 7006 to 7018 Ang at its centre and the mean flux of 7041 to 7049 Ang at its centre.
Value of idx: 0.03 mag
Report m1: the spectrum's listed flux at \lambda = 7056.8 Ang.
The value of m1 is 9.378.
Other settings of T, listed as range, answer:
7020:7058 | 9.55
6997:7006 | 9.5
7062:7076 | 9.47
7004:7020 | 9.54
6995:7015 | 9.59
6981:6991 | 9.5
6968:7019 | 9.49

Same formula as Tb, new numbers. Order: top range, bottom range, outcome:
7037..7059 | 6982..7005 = 1.01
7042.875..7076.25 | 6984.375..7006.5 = 1.00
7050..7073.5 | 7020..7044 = 1.01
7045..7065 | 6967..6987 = 1.02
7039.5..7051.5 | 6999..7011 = 1.03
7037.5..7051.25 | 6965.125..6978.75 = 1.02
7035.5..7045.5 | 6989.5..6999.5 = 0.98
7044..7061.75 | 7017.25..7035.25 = 1.03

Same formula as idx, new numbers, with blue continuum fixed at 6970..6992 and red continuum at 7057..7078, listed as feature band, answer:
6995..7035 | -0.008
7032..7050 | -0.016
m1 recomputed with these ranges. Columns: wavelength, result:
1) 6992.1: 9.226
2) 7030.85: 9.842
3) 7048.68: 9.988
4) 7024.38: 9.028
